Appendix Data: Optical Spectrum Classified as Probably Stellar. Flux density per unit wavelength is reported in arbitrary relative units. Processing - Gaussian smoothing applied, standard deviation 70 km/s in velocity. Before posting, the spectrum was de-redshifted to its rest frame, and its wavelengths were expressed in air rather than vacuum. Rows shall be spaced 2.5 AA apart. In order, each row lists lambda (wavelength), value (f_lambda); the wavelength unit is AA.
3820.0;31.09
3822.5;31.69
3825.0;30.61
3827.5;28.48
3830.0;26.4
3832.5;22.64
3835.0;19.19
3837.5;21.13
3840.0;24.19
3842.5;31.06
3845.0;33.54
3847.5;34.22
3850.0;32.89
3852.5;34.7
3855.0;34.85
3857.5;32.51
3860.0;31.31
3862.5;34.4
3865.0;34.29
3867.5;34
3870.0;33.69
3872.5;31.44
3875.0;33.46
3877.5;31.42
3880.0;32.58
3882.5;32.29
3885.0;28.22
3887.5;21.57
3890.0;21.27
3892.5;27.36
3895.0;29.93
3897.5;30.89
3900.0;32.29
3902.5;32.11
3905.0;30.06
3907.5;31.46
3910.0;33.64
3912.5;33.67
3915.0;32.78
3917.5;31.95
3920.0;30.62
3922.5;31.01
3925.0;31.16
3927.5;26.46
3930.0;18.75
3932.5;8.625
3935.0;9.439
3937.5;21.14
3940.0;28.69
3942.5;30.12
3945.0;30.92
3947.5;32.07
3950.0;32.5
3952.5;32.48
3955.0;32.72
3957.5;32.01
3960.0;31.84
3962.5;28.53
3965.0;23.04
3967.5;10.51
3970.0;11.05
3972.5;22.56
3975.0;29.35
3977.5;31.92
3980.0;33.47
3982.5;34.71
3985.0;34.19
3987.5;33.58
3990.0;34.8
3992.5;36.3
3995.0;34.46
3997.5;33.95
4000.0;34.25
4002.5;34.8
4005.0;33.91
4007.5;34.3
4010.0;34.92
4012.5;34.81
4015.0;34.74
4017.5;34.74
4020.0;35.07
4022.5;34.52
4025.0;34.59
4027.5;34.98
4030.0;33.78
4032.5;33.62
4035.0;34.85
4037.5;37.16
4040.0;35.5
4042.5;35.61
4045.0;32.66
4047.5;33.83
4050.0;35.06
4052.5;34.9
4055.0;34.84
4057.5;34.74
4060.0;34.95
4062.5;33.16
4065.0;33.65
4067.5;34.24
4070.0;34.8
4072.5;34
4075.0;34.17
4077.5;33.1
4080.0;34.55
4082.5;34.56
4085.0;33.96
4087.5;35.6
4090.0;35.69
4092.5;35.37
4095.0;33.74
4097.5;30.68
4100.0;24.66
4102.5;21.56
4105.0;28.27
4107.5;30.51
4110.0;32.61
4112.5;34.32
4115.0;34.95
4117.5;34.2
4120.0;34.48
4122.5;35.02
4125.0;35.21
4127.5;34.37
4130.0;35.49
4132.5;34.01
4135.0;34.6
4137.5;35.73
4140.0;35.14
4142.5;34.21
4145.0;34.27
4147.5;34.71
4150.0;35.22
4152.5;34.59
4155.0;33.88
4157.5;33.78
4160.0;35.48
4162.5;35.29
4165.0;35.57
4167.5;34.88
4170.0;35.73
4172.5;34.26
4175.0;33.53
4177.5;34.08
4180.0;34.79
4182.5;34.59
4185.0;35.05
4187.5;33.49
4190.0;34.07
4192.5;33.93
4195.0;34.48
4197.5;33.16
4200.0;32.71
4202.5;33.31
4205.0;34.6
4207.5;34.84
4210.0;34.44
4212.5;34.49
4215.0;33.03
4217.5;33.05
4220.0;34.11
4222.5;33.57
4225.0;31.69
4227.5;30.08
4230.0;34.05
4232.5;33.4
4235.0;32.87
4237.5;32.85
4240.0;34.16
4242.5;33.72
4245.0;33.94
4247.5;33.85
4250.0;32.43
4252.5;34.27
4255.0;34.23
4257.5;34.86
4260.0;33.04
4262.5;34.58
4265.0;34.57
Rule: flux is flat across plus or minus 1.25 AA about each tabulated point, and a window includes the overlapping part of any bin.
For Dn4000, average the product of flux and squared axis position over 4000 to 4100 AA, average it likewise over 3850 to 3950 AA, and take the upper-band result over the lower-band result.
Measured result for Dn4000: 1.3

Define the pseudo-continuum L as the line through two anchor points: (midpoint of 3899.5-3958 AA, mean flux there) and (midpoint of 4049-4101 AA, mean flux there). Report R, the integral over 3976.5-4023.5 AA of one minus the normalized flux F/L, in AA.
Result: -4.95 AA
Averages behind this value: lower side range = 28.5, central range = 34.4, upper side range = 33.9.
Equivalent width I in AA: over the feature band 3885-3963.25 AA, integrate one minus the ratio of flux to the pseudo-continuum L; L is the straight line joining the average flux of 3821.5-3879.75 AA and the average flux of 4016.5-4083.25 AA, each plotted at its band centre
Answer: 9.0 AA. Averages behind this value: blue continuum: 30.6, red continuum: 34.5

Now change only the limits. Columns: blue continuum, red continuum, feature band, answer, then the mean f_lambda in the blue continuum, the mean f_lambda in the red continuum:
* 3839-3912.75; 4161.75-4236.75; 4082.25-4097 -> -0.72 AA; 31.3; 33.9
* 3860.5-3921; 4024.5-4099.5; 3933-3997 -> 8.23 AA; 31.1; 34.3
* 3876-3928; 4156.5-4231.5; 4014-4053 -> -3.43 AA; 30.2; 34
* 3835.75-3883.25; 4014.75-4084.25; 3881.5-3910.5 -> 2.92 AA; 31.9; 34.5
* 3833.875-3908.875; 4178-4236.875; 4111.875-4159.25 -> -2.44 AA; 30.4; 33.6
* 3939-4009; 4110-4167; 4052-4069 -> -0.85 AA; 30.5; 34.7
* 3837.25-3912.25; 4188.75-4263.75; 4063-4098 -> -1.79 AA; 31.1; 33.6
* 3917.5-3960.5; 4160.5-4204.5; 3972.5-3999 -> -4.29 AA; 27.1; 34.3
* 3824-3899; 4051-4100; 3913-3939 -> 5.47 AA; 29.8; 34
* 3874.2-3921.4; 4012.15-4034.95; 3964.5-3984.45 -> 4.84 AA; 30.4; 34.5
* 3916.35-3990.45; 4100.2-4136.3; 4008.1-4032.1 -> -4.26 AA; 27.3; 32.6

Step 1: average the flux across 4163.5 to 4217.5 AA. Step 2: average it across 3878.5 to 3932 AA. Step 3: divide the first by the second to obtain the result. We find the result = 1.17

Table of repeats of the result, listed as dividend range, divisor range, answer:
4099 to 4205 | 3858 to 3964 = 1.15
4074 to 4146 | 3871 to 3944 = 1.18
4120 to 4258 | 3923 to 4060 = 1.11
